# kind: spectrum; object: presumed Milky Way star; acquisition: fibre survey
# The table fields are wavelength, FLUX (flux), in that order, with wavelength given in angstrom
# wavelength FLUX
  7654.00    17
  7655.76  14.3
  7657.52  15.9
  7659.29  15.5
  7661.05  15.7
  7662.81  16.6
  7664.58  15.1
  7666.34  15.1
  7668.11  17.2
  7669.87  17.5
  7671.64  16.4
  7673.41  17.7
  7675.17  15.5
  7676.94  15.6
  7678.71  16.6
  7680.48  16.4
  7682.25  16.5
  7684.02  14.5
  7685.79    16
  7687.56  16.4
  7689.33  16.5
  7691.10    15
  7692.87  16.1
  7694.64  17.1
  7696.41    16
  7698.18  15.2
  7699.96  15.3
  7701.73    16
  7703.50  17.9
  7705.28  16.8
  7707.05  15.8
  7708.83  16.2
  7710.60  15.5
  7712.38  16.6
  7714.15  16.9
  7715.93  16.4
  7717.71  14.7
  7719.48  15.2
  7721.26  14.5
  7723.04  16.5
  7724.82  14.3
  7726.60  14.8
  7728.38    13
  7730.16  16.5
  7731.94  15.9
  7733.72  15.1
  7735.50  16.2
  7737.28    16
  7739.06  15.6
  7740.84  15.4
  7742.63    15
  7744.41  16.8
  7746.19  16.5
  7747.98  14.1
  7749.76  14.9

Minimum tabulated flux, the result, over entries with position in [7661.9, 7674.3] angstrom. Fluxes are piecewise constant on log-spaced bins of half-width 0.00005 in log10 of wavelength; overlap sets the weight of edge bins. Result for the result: 15.1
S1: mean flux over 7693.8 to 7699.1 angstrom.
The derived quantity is 16.1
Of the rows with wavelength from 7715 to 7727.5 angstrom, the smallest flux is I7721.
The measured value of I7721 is 14.3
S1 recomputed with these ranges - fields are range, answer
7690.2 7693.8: 15.6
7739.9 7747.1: 15.9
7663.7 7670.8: 16.2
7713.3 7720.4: 15.8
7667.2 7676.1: 16.8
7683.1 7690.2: 15.8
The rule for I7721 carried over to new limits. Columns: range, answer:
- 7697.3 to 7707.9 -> 15.2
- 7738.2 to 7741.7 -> 15.4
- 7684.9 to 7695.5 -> 15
